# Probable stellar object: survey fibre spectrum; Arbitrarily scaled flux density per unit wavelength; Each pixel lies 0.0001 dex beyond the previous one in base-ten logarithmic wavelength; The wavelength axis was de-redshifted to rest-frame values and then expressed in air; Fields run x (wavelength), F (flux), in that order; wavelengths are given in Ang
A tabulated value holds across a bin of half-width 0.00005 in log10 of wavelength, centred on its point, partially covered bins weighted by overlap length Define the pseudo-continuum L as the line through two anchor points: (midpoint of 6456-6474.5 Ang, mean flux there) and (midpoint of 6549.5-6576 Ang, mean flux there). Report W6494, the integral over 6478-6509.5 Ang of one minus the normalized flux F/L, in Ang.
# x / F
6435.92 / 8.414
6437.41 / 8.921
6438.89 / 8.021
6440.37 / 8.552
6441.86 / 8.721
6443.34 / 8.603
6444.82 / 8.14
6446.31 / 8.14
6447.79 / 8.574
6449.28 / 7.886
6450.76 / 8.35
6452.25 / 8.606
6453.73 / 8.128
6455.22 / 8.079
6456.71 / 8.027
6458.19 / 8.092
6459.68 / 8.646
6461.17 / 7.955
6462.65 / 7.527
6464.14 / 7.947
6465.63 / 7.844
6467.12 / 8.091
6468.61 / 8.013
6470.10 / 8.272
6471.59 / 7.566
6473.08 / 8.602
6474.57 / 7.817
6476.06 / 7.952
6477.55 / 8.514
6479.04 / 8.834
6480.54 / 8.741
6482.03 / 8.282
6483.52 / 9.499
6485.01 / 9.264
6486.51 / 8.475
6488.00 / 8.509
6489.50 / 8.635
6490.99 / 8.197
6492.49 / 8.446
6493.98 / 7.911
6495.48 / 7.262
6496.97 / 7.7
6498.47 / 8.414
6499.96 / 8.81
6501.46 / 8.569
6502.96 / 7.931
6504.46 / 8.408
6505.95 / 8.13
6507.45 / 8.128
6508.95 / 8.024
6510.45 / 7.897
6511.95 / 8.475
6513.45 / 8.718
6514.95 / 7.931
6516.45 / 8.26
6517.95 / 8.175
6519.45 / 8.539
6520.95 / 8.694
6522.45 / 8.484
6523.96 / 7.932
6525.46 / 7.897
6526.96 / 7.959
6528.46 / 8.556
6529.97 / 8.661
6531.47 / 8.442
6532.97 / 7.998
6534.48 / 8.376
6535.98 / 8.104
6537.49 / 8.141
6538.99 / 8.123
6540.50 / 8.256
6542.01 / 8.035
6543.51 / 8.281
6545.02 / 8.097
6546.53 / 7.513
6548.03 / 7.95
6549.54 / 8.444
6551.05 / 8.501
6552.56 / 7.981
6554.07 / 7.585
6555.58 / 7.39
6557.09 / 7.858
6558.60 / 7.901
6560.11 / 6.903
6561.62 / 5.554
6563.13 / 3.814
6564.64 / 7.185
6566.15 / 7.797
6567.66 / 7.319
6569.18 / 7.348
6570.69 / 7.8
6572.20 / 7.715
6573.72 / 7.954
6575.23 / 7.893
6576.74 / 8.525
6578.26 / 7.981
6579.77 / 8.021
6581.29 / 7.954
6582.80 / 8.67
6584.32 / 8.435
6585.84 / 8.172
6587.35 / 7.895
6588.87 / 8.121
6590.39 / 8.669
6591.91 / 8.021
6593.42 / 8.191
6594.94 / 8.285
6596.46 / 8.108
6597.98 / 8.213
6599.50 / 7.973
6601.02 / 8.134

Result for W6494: -2.2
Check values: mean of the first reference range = 8.04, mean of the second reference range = 7.36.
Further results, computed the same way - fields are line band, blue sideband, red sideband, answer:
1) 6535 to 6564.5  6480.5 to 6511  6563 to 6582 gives 0.9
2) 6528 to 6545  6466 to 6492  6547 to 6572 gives -1.3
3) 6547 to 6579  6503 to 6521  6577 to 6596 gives 2.8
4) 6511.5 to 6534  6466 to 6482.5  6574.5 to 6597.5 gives -0.3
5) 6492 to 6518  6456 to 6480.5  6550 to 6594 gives -0.7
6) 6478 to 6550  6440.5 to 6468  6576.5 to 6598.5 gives -0.8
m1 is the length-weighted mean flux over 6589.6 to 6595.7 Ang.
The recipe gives 8.29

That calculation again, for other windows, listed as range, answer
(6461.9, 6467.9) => 7.86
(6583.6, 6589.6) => 8.15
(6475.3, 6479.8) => 8.42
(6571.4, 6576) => 7.86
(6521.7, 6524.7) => 8.19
